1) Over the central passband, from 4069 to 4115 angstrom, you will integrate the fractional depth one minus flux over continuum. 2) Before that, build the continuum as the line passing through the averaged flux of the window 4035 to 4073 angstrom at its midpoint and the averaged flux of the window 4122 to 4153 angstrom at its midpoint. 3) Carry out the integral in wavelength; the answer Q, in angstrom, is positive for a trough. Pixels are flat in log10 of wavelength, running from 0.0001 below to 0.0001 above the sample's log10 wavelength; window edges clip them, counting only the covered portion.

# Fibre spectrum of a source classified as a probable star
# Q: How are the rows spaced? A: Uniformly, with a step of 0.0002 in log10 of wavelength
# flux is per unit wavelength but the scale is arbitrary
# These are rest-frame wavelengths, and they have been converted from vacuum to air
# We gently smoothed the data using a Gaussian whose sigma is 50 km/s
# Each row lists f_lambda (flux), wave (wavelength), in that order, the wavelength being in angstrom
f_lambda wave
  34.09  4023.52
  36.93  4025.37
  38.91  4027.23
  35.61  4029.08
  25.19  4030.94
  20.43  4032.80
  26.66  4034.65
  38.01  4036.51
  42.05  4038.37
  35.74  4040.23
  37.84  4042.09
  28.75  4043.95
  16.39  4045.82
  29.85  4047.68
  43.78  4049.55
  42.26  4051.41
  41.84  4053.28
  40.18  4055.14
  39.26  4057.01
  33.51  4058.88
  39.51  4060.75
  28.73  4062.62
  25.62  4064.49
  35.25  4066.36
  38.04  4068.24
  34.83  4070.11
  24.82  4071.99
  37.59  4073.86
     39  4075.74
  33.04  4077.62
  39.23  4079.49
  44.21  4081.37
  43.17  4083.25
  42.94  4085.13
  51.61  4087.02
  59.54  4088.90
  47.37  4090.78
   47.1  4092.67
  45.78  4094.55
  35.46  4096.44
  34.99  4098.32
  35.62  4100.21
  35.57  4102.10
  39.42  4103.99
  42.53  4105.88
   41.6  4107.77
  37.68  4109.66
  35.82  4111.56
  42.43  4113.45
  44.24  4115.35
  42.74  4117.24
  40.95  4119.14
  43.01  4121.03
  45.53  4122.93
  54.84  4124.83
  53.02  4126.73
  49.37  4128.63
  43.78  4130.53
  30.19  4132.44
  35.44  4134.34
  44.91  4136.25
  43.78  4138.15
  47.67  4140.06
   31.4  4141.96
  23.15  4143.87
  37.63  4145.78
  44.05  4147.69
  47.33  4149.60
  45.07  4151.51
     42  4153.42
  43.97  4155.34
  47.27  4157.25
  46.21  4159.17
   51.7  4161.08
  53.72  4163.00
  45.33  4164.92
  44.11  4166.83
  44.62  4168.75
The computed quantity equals -2.9 angstrom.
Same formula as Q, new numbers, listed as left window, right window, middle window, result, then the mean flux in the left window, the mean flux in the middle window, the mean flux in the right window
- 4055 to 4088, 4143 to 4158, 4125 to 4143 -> -0.97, 37.2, 42.6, 41.3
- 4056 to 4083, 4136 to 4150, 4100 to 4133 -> -3.81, 35.4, 42.4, 39.5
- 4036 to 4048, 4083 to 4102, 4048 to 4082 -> 0.98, 32.6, 36.5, 44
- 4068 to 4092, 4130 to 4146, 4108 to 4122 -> -0.75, 41.4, 41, 37.4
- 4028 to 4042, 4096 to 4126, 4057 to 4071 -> 0.64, 32.4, 34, 41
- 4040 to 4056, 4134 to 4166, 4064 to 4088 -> -0.33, 35.1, 37.9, 43.1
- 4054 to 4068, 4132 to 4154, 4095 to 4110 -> -0.35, 34.9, 38.1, 39.6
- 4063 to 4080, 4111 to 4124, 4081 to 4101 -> -3.77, 33.9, 44.4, 42.4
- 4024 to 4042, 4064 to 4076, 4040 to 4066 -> -0.74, 33.5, 34.5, 33.6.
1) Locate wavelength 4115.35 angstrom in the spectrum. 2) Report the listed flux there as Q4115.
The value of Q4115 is 44.24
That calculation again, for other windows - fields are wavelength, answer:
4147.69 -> 44.05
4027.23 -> 38.91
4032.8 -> 20.43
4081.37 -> 44.21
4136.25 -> 44.91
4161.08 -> 51.7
